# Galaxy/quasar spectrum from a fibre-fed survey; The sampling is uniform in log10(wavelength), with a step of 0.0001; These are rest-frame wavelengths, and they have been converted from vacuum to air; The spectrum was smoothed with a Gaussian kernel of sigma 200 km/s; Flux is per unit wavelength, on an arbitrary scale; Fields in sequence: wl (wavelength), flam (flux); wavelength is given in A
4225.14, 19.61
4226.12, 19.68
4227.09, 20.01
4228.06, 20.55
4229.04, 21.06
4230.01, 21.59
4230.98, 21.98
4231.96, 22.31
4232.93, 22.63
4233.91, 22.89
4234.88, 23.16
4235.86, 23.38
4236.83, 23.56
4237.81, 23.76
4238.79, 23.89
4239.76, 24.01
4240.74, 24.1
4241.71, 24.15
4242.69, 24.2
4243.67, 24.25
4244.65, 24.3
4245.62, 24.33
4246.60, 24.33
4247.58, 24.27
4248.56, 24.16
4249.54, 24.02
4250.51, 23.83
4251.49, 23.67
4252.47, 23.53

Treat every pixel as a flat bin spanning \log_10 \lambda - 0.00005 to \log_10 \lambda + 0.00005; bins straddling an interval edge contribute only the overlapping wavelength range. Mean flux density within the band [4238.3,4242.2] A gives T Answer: 24.1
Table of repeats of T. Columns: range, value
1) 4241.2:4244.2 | 24.2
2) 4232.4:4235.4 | 22.9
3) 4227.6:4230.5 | 21.1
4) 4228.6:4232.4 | 21.7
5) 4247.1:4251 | 24.1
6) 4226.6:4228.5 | 20.3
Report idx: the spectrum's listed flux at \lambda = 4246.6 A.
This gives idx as 24.33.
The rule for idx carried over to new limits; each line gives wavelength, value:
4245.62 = 24.33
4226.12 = 19.68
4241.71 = 24.15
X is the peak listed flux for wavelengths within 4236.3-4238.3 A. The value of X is 23.76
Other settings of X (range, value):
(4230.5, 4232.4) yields 22.31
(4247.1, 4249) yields 24.27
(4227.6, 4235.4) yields 23.16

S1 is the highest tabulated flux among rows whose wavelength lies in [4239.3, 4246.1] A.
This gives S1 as 24.33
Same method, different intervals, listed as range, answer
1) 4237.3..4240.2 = 24.01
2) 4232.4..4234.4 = 22.89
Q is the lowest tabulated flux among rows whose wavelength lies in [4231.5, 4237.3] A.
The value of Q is 22.31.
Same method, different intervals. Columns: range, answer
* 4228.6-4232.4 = 21.06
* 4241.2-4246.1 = 24.15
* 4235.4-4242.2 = 23.38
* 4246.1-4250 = 24.02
